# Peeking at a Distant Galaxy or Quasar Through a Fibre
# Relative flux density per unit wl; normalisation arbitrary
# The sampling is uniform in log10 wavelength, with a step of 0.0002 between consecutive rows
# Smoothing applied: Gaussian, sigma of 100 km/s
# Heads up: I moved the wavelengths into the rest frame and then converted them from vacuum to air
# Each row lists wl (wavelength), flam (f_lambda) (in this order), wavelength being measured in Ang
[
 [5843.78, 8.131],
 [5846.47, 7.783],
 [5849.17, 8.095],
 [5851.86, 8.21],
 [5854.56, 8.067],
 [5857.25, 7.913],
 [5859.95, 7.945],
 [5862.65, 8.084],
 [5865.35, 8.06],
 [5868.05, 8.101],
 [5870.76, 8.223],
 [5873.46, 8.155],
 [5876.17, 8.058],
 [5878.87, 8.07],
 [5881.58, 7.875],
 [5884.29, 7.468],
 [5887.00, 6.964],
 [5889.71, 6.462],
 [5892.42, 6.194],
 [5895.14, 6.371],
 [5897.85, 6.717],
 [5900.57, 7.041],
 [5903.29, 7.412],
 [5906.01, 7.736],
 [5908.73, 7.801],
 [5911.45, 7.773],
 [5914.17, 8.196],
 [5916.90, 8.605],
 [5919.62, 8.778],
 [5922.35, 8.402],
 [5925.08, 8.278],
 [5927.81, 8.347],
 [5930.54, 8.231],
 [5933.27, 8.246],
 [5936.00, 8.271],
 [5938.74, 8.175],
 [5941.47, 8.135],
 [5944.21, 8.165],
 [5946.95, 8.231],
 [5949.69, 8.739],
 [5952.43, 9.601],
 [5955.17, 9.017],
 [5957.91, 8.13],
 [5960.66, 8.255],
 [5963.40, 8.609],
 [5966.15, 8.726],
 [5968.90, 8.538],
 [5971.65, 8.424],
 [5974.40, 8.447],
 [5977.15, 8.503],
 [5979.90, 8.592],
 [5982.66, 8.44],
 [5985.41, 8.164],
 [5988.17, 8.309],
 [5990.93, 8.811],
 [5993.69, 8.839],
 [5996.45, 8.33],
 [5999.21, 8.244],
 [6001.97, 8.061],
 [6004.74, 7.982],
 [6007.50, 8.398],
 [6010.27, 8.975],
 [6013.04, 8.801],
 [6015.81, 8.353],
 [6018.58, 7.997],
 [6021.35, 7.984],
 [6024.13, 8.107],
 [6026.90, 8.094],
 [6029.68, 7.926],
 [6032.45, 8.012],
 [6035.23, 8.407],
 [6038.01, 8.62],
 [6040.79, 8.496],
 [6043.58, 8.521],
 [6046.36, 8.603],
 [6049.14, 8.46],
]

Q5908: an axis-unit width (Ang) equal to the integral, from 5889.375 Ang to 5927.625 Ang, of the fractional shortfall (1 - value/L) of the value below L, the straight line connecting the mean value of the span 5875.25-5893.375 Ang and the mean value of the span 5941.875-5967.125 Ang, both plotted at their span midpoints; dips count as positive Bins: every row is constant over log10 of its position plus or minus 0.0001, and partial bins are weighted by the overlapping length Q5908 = 0.8 Ang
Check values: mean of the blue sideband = 7.31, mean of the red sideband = 8.59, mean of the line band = 7.61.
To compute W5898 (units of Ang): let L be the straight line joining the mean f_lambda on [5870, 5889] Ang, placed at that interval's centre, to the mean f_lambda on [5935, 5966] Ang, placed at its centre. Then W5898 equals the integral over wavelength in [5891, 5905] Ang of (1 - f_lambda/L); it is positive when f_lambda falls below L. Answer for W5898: 2.10 Ang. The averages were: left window 7.77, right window 8.5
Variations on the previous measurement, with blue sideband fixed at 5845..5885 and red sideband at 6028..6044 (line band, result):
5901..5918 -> 0.5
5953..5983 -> -1.3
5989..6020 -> -0.7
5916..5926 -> -0.5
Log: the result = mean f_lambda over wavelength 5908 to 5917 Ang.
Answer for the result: 8.04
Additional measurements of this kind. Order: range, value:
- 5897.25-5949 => 8.06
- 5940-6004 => 8.49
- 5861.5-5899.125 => 7.48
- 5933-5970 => 8.49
